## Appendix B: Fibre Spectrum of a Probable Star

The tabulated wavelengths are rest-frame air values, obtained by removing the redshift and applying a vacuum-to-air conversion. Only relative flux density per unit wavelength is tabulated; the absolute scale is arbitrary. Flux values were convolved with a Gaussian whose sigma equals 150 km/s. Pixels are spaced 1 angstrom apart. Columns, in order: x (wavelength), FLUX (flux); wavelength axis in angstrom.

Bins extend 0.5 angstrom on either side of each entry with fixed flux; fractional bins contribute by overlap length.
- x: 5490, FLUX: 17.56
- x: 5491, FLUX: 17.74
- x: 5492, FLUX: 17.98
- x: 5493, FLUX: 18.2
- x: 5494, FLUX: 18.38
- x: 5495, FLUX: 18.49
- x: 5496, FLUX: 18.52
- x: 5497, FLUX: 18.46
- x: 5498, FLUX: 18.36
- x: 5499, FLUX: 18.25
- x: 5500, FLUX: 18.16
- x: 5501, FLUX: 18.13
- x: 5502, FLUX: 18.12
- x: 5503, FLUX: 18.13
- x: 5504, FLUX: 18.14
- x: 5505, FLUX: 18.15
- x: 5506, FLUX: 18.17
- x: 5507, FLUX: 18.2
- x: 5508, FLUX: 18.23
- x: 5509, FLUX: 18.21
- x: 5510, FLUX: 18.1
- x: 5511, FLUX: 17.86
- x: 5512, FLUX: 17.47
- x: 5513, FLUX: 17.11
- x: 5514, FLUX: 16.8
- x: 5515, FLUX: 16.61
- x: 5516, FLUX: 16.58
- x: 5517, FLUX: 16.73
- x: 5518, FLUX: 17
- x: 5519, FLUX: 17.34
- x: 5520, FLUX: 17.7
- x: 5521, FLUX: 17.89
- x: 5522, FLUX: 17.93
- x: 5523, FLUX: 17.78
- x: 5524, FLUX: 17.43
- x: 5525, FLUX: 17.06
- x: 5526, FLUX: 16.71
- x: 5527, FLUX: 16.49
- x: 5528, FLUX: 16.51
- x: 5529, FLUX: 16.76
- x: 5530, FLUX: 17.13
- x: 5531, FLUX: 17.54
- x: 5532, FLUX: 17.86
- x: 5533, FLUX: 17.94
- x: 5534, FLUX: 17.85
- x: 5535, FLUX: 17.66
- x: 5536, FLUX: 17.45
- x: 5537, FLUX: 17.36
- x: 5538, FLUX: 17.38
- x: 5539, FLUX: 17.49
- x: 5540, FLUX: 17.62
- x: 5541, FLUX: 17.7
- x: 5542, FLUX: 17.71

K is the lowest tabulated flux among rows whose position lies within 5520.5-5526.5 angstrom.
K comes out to 16.71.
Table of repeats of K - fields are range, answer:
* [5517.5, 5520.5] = 17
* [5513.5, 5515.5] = 16.61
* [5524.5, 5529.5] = 16.49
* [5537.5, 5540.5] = 17.38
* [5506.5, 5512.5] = 17.47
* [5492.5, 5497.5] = 18.2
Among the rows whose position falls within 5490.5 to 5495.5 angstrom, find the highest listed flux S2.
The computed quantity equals 18.49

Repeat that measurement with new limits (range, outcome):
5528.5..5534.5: 17.94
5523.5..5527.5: 17.43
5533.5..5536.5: 17.85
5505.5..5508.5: 18.23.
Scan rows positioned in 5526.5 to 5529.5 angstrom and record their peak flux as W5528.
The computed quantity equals 16.76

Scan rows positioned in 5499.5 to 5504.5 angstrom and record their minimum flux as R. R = 18.12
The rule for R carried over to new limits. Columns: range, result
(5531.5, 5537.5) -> 17.36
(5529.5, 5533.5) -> 17.13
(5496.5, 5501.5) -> 18.13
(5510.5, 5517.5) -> 16.58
